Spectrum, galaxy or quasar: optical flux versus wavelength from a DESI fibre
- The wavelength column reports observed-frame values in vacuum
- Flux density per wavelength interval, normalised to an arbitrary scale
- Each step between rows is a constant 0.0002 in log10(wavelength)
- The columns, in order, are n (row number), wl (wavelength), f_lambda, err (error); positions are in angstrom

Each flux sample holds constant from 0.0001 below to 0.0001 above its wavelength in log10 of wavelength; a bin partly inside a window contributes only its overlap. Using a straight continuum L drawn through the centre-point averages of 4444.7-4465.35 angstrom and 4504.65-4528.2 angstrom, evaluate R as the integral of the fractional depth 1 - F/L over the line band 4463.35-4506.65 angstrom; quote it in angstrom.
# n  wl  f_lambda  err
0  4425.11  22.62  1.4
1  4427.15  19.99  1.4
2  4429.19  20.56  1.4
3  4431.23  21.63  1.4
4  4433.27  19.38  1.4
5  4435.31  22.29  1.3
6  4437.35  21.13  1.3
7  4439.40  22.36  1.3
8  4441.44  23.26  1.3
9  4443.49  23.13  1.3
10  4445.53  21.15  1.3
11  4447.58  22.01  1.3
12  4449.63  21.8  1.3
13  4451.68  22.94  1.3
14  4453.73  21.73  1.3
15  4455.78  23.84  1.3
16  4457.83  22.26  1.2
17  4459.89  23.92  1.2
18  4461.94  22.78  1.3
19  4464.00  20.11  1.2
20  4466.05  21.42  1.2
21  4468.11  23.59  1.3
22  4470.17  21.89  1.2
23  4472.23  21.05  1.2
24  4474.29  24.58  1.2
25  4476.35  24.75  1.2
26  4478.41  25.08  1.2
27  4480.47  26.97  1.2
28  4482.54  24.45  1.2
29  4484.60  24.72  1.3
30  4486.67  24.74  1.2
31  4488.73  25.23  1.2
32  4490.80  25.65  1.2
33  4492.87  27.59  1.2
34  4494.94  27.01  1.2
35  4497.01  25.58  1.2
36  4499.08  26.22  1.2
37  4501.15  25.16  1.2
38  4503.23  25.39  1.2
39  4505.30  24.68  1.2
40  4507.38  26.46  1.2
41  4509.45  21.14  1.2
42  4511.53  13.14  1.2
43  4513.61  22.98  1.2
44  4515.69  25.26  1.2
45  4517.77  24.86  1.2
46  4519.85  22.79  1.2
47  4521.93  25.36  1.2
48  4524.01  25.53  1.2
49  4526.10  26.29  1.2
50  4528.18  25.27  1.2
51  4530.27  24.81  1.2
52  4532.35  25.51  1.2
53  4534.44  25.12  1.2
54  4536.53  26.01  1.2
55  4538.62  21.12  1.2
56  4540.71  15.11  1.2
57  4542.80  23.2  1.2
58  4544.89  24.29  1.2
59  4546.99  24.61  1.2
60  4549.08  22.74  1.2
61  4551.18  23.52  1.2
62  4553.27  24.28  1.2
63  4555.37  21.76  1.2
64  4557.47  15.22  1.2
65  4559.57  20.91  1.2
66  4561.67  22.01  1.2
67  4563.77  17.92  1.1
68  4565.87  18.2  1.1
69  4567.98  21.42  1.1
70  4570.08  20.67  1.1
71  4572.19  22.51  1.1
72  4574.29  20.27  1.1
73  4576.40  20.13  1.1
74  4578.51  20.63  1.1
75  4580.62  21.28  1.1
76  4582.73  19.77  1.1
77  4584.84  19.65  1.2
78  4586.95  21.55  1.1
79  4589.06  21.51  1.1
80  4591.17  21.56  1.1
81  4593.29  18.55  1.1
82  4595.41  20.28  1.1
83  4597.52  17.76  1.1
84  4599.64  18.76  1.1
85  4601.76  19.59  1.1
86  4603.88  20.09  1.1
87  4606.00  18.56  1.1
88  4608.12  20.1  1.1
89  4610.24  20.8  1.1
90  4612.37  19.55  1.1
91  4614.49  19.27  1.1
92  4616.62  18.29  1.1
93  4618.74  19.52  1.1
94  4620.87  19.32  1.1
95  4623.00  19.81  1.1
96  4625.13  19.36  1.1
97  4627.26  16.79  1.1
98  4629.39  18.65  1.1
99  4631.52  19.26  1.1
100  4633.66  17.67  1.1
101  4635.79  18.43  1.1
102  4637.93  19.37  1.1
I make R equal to -3.3 angstrom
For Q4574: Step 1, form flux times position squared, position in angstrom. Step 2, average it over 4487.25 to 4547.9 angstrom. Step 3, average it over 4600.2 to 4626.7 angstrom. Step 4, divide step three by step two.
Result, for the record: 0.8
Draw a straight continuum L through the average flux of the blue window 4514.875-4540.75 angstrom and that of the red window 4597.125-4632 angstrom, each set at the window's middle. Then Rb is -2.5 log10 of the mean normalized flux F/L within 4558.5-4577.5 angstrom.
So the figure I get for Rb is 0.08 mag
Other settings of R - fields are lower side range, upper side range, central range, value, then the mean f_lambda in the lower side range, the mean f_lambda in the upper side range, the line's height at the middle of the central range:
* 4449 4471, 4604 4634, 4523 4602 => -4.9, 22.4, 19.1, 20.3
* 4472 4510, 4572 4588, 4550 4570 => 1.0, 25.2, 20.6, 21.7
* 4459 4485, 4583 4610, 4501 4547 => -3.5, 23.5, 19.9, 22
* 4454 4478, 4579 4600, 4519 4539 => -3.3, 22.8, 20.1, 21.4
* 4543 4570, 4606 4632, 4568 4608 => 0.2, 21.4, 19.2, 20.3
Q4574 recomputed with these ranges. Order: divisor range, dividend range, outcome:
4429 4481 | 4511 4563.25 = 1.05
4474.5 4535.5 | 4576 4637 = 0.82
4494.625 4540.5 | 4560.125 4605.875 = 0.86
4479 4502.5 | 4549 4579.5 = 0.83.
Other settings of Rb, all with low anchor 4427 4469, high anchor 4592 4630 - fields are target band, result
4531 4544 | -0.12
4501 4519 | -0.11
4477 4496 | -0.20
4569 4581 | -0.06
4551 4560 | -0.04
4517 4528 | -0.20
